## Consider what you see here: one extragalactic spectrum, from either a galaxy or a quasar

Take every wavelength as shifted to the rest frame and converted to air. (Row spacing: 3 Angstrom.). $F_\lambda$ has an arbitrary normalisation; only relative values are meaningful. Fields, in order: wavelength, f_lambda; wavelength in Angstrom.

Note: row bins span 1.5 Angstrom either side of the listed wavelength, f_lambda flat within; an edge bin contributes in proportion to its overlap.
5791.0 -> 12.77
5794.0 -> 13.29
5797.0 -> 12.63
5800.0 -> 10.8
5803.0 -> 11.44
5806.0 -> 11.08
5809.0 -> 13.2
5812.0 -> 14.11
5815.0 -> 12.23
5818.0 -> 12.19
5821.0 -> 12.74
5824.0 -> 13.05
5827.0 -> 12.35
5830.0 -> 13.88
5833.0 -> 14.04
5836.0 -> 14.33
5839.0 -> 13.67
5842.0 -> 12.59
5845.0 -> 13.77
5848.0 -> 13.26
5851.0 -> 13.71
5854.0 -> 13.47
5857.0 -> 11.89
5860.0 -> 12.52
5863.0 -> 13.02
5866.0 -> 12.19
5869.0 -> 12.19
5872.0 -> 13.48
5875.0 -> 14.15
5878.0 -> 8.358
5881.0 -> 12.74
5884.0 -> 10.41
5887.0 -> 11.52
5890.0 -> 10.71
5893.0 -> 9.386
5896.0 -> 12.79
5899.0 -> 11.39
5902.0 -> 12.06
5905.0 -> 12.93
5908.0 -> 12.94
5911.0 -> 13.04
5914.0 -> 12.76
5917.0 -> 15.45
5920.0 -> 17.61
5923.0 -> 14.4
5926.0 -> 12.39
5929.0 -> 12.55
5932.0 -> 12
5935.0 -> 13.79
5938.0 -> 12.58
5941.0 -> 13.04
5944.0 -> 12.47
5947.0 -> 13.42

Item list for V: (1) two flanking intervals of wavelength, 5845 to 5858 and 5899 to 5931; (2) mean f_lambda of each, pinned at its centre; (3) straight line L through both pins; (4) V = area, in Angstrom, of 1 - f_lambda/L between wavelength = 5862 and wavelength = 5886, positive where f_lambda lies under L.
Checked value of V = 2.3 Angstrom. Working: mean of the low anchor 13.2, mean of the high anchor 13.5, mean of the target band 12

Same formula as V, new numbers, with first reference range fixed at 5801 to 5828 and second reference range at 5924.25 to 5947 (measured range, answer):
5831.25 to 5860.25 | -1.9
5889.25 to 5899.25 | 1.3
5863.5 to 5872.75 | 0.0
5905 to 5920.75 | -1.7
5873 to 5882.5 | 0.6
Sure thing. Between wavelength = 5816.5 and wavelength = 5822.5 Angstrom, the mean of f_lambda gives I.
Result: 12.5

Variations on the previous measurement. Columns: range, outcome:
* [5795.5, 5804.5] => 11.6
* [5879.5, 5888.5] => 11.6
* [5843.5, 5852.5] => 13.6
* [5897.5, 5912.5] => 12.5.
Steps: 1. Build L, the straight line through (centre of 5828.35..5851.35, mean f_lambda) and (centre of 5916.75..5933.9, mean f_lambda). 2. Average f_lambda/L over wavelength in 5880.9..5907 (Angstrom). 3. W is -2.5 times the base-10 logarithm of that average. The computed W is 0.200 mag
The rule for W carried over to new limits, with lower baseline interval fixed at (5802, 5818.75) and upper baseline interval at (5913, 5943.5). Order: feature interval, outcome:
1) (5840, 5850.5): -0.04 mag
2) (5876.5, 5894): 0.24 mag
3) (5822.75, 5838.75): -0.08 mag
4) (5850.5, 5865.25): 0.01 mag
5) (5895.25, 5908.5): 0.08 mag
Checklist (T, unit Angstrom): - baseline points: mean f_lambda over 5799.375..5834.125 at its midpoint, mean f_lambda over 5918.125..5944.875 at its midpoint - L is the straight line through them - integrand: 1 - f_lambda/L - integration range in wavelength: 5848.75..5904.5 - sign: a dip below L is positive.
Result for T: 4.39 Angstrom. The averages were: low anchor 12.6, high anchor 13.5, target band 12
